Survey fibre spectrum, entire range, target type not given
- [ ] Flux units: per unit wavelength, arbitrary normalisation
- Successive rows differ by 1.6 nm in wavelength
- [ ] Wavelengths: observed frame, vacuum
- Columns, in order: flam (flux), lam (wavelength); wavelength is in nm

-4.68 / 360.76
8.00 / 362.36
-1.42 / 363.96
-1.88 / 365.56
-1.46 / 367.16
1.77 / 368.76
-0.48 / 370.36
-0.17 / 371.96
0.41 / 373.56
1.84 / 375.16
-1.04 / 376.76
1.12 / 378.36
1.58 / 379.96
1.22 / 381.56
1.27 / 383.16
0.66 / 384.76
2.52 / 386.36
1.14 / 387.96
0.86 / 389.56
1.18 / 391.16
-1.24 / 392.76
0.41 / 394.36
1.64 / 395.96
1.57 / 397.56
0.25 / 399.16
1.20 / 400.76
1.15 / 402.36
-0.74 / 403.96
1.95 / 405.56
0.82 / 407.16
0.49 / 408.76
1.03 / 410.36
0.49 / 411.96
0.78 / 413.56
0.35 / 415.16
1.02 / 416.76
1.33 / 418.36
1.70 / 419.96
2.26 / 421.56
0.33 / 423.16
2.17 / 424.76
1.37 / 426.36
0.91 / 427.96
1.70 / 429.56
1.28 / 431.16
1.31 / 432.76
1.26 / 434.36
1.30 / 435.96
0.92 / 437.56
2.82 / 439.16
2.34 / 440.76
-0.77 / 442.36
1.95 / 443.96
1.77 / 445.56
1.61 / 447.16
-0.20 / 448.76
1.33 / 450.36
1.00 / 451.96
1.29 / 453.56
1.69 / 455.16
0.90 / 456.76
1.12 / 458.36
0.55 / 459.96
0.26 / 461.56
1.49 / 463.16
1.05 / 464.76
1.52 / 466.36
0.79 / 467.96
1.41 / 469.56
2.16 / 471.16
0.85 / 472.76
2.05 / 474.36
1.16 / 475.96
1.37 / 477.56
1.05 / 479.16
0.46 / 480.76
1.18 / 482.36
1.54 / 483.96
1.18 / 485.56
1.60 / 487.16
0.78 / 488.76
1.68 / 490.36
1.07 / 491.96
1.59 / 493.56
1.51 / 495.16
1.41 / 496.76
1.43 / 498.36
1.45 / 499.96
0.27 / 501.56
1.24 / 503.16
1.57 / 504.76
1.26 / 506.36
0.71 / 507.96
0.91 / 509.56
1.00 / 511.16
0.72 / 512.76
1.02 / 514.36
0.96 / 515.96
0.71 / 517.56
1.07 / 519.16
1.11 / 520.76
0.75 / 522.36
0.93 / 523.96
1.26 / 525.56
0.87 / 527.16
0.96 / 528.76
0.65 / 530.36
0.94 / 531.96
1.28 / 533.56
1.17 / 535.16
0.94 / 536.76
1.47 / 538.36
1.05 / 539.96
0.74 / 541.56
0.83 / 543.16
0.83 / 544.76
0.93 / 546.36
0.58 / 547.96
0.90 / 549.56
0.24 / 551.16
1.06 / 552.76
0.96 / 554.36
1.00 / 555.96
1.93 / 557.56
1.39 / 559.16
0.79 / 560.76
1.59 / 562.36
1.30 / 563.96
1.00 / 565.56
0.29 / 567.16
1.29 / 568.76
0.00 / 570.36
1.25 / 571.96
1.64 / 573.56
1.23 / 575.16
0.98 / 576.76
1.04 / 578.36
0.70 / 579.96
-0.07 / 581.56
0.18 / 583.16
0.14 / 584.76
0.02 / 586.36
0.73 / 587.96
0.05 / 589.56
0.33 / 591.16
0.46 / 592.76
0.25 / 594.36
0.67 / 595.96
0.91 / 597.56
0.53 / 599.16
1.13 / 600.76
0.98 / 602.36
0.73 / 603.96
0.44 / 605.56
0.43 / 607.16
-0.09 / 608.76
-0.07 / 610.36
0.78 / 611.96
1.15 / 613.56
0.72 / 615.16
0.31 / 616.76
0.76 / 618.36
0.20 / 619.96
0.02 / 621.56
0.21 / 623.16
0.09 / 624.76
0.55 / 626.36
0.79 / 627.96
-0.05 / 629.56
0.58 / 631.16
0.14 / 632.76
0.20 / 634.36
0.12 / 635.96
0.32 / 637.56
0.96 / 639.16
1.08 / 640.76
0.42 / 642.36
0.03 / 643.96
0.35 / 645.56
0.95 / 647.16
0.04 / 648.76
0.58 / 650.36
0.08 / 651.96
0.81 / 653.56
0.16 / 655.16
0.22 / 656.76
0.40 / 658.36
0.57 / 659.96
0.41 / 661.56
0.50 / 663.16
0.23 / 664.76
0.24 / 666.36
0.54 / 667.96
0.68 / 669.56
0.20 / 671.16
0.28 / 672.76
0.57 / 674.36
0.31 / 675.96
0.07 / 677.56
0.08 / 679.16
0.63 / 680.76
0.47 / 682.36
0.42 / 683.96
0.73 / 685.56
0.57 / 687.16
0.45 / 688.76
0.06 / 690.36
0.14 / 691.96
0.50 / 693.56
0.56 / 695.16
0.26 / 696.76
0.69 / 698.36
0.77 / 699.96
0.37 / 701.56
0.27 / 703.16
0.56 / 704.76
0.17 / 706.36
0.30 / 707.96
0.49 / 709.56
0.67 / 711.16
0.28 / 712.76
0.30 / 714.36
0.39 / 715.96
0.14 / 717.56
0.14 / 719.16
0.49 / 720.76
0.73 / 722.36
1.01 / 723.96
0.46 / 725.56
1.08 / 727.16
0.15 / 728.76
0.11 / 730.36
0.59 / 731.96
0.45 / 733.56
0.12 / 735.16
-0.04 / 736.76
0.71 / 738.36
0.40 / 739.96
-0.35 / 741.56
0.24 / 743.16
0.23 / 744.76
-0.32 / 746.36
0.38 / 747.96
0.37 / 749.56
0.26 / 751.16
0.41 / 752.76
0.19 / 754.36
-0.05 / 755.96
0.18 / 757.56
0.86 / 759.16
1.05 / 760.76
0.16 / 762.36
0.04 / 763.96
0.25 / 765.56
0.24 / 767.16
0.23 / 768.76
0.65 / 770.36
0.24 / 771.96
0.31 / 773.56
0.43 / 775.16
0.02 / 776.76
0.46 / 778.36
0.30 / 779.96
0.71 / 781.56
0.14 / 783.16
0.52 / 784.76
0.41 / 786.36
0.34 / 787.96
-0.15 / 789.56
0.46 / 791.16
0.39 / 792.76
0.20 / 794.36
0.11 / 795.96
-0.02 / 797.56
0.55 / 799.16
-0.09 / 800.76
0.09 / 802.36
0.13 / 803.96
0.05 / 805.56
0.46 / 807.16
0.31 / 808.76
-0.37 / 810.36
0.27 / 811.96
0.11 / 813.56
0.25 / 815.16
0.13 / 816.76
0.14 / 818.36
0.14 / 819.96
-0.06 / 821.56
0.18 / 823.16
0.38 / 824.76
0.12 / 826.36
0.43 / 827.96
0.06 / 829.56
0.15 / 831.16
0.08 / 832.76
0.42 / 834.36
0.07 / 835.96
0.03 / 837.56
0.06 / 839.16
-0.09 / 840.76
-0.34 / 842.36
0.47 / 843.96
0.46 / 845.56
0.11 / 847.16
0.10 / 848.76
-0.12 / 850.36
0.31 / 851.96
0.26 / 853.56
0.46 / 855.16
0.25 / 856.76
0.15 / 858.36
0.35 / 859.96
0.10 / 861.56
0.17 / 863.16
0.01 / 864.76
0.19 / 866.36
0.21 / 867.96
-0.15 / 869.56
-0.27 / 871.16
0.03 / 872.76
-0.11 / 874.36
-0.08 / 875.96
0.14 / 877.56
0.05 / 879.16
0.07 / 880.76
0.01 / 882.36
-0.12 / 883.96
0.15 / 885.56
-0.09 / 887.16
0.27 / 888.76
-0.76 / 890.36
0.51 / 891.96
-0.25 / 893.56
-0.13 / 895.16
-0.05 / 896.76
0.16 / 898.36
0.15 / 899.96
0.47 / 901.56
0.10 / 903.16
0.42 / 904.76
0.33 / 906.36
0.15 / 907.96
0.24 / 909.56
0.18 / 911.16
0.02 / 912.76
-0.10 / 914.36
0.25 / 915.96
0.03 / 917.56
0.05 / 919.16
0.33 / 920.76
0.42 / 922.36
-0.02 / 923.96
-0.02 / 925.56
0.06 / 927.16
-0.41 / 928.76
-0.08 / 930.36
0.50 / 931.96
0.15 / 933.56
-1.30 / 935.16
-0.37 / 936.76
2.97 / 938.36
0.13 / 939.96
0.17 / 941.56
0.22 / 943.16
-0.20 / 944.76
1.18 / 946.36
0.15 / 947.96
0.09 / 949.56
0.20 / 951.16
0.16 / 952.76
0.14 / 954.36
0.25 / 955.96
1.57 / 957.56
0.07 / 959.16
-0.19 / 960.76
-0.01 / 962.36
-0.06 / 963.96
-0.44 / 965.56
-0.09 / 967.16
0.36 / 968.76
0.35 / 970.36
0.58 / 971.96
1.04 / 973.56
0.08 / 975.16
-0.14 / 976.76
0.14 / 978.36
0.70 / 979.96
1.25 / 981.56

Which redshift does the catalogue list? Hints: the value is 0.458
